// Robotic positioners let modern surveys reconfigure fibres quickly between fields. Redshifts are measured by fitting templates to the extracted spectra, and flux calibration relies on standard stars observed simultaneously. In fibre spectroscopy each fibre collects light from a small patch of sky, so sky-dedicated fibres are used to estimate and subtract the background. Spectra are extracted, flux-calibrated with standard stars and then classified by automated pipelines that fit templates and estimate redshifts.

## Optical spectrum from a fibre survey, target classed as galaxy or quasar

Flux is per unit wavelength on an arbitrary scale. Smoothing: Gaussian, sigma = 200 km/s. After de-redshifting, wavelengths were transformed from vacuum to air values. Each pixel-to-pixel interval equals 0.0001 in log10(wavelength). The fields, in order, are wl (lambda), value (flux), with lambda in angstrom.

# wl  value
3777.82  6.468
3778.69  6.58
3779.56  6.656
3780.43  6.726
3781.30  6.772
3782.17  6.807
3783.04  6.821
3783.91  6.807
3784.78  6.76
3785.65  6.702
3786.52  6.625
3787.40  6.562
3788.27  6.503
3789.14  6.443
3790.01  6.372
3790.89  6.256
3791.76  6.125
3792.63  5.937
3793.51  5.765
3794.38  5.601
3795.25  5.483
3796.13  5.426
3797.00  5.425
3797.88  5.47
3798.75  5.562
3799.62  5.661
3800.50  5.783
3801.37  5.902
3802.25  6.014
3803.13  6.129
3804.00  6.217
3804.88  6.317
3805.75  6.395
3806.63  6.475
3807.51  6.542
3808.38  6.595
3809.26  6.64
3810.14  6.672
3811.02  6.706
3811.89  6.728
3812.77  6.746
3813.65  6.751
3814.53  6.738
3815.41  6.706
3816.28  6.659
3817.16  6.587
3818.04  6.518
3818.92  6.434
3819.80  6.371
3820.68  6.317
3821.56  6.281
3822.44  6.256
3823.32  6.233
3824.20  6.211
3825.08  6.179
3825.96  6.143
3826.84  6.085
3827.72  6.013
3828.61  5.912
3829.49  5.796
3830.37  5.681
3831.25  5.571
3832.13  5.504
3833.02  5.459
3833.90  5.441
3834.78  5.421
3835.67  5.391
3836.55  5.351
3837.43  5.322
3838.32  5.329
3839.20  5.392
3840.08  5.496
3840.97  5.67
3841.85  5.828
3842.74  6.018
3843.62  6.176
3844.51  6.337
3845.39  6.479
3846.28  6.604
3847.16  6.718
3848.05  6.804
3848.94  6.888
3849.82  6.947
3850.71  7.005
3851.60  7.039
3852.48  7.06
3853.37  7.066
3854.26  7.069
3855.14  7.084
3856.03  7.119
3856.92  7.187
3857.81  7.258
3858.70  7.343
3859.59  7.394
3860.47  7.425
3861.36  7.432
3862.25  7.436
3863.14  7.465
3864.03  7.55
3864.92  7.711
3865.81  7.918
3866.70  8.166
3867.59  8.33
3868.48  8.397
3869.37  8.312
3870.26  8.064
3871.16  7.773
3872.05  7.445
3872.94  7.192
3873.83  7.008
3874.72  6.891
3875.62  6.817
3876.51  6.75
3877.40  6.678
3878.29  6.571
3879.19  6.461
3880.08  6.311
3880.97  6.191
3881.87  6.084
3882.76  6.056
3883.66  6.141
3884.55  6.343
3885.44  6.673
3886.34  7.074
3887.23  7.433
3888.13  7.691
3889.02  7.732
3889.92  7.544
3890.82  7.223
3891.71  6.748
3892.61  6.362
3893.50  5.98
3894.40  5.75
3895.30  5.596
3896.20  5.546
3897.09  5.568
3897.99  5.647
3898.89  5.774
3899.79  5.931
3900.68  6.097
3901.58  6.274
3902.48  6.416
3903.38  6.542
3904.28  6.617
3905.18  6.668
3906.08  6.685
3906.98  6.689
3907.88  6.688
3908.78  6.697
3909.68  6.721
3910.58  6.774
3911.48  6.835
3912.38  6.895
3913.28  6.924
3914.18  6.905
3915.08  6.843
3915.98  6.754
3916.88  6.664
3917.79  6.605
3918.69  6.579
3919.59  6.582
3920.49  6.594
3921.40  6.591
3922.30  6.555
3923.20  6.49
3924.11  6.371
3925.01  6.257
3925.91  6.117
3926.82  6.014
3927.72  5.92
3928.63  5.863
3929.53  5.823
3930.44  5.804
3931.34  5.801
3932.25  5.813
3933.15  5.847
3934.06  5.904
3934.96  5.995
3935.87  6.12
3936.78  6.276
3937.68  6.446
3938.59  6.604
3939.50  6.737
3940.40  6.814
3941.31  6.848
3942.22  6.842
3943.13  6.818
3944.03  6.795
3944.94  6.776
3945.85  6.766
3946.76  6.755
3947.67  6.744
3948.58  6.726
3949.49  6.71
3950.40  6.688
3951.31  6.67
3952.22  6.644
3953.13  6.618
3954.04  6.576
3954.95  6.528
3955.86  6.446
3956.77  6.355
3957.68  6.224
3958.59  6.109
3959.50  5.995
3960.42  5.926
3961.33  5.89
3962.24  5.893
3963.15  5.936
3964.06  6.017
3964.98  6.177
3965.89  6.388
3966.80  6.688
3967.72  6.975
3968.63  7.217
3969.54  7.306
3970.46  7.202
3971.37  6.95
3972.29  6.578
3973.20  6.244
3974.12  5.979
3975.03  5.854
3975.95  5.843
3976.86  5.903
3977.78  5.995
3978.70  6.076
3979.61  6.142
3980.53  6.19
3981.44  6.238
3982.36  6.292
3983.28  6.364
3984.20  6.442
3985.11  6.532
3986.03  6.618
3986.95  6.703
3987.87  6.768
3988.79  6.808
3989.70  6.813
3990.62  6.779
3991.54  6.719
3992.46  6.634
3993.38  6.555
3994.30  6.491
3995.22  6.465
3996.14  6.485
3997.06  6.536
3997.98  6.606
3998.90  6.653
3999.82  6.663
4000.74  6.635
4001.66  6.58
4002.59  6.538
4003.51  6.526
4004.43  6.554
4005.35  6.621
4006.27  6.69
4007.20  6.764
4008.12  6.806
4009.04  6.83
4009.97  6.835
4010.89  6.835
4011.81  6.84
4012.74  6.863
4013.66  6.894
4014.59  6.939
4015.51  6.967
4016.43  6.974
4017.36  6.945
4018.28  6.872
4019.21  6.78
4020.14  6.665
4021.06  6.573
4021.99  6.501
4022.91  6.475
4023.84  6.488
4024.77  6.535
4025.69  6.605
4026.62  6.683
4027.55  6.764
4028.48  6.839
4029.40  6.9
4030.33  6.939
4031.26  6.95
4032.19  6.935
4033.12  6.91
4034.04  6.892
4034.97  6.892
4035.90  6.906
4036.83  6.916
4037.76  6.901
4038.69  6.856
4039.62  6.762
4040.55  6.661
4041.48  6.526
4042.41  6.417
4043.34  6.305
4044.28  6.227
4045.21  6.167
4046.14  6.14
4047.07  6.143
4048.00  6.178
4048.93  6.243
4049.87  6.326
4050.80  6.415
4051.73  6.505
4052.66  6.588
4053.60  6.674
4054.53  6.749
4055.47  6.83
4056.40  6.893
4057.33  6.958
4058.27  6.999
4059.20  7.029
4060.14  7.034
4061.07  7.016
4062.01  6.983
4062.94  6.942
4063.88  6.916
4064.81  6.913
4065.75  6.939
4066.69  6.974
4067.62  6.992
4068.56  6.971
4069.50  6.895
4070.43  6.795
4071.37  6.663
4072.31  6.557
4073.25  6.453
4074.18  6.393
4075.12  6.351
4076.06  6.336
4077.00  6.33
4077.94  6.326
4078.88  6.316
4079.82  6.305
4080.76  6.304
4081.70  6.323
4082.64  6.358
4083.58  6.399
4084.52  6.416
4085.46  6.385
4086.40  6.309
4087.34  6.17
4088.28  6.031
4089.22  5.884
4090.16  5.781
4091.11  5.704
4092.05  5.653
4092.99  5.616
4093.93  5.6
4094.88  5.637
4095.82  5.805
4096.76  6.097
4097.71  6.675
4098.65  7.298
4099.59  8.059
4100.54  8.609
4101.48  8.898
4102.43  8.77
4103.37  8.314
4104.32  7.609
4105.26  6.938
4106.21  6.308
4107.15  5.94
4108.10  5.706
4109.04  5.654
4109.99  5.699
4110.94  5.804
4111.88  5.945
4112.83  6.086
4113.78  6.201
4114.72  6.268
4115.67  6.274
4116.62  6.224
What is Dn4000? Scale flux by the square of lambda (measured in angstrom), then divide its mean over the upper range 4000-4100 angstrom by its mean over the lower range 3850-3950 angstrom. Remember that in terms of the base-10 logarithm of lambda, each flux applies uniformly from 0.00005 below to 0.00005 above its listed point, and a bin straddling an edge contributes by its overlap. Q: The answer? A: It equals 1.06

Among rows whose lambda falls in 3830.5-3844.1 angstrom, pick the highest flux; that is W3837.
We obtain 6.176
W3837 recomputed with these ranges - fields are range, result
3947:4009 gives 7.306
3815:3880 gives 8.397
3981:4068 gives 7.034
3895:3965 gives 6.924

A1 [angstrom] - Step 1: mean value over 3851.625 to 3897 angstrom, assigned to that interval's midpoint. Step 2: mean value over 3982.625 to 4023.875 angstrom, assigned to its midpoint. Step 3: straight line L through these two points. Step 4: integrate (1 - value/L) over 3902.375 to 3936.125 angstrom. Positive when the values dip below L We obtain 2.43 angstrom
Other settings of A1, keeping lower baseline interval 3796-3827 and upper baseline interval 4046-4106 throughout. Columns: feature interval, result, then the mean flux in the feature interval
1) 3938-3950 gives -0.54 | 6.76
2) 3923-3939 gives 0.94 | 6.07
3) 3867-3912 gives -2.30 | 6.72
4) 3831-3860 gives 0.01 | 6.33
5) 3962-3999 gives 0.31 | 6.47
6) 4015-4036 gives -0.63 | 6.78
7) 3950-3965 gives 0.49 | 6.28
